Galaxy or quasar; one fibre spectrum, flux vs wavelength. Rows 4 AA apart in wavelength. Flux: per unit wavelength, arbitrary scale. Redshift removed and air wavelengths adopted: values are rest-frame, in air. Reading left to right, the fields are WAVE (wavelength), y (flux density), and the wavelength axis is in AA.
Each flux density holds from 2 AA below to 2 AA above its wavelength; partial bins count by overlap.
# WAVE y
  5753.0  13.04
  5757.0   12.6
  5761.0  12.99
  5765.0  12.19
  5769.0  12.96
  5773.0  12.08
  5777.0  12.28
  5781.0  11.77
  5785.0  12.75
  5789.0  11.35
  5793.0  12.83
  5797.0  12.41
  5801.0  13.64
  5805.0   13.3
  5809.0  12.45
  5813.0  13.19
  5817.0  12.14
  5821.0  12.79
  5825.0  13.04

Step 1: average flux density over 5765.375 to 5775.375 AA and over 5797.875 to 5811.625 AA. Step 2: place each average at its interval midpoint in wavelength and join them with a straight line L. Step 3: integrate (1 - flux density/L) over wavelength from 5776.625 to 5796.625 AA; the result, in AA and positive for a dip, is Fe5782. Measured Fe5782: 0.85 AA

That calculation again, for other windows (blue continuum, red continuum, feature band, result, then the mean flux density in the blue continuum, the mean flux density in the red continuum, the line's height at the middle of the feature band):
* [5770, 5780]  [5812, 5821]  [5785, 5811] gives -0.5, 12.2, 12.6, 12.4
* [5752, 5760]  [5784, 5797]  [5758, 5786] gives 0.3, 12.8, 12.3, 12.6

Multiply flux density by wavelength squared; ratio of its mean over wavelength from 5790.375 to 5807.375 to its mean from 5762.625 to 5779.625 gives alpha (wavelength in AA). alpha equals 1.1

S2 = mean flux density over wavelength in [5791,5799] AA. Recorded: 12.6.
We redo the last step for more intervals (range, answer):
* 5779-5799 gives 12.2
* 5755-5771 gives 12.7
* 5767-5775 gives 12.5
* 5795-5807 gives 13.1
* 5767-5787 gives 12.4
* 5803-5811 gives 12.9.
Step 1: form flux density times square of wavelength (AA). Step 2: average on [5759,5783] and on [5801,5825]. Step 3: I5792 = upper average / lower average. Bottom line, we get 1.1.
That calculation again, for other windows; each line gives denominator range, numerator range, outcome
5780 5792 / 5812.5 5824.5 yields 1.07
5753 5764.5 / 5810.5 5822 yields 1.01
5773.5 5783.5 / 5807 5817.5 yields 1.06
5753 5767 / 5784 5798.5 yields 0.98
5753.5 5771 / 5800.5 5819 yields 1.03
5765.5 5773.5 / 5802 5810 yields 1.05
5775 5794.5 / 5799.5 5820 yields 1.07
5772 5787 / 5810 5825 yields 1.06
